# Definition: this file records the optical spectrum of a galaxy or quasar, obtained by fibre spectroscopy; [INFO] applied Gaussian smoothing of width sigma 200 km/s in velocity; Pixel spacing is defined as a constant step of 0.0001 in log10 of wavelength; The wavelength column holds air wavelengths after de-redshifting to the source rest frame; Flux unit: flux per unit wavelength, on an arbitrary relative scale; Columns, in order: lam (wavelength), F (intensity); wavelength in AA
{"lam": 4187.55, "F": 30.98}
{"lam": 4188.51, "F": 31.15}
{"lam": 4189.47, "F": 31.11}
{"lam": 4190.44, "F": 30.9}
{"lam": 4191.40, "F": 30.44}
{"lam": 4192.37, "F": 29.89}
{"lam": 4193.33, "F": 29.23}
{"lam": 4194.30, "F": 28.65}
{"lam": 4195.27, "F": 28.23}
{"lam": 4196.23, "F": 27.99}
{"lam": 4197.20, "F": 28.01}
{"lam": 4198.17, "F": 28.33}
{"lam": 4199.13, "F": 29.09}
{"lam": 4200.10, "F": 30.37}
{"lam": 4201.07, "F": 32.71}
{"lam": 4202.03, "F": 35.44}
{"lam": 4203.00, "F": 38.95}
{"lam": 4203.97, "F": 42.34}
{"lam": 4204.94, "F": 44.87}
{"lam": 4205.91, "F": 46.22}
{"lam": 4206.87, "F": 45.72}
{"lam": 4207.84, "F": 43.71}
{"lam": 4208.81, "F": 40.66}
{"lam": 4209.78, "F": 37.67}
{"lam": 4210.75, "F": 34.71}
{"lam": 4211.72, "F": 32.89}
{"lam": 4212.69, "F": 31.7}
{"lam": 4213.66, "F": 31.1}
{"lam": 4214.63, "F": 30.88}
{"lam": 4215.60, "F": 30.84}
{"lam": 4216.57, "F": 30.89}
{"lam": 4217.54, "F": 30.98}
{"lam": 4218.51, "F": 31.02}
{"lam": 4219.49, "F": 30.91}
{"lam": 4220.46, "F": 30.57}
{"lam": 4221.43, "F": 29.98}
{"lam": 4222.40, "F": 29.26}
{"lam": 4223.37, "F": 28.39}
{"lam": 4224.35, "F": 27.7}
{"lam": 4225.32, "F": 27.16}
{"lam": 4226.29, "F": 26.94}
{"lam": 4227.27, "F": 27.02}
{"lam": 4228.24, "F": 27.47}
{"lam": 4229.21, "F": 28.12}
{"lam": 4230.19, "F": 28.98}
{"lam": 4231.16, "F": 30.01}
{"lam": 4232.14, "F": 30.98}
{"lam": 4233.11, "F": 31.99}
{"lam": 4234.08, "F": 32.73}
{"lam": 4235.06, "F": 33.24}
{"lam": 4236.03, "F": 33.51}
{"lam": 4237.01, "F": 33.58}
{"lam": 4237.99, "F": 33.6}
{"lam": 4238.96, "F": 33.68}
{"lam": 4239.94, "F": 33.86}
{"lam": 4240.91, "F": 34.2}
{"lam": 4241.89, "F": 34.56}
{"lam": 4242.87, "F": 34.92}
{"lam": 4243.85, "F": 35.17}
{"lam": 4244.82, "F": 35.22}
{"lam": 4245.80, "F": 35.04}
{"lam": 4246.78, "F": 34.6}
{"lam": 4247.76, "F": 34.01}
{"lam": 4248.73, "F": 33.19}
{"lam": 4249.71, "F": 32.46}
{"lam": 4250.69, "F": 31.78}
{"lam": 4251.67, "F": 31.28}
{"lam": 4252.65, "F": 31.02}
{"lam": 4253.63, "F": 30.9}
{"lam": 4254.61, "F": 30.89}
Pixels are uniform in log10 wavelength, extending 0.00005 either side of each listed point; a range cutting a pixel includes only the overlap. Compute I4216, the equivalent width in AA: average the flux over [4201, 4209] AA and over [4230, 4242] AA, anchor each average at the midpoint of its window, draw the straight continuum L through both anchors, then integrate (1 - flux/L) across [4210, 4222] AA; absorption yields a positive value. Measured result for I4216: 2.2 AA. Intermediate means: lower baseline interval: 41.7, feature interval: 31.5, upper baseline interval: 32.7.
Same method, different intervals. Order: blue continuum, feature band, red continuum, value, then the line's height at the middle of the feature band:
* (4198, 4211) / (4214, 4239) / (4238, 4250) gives 3.92 AA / 36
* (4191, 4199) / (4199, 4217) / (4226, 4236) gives -4.48 AA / 29.2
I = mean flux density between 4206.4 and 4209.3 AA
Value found 43.3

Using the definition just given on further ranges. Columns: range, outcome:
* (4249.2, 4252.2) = 31.8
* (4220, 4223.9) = 29.5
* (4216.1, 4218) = 31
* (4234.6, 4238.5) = 33.5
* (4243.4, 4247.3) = 35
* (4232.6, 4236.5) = 32.9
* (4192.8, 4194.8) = 28.9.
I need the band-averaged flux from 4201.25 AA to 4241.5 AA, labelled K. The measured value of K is 33.3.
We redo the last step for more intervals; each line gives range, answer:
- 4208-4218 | 33.6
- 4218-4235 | 29.5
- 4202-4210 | 42.2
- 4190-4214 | 34.4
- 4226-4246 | 32.1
